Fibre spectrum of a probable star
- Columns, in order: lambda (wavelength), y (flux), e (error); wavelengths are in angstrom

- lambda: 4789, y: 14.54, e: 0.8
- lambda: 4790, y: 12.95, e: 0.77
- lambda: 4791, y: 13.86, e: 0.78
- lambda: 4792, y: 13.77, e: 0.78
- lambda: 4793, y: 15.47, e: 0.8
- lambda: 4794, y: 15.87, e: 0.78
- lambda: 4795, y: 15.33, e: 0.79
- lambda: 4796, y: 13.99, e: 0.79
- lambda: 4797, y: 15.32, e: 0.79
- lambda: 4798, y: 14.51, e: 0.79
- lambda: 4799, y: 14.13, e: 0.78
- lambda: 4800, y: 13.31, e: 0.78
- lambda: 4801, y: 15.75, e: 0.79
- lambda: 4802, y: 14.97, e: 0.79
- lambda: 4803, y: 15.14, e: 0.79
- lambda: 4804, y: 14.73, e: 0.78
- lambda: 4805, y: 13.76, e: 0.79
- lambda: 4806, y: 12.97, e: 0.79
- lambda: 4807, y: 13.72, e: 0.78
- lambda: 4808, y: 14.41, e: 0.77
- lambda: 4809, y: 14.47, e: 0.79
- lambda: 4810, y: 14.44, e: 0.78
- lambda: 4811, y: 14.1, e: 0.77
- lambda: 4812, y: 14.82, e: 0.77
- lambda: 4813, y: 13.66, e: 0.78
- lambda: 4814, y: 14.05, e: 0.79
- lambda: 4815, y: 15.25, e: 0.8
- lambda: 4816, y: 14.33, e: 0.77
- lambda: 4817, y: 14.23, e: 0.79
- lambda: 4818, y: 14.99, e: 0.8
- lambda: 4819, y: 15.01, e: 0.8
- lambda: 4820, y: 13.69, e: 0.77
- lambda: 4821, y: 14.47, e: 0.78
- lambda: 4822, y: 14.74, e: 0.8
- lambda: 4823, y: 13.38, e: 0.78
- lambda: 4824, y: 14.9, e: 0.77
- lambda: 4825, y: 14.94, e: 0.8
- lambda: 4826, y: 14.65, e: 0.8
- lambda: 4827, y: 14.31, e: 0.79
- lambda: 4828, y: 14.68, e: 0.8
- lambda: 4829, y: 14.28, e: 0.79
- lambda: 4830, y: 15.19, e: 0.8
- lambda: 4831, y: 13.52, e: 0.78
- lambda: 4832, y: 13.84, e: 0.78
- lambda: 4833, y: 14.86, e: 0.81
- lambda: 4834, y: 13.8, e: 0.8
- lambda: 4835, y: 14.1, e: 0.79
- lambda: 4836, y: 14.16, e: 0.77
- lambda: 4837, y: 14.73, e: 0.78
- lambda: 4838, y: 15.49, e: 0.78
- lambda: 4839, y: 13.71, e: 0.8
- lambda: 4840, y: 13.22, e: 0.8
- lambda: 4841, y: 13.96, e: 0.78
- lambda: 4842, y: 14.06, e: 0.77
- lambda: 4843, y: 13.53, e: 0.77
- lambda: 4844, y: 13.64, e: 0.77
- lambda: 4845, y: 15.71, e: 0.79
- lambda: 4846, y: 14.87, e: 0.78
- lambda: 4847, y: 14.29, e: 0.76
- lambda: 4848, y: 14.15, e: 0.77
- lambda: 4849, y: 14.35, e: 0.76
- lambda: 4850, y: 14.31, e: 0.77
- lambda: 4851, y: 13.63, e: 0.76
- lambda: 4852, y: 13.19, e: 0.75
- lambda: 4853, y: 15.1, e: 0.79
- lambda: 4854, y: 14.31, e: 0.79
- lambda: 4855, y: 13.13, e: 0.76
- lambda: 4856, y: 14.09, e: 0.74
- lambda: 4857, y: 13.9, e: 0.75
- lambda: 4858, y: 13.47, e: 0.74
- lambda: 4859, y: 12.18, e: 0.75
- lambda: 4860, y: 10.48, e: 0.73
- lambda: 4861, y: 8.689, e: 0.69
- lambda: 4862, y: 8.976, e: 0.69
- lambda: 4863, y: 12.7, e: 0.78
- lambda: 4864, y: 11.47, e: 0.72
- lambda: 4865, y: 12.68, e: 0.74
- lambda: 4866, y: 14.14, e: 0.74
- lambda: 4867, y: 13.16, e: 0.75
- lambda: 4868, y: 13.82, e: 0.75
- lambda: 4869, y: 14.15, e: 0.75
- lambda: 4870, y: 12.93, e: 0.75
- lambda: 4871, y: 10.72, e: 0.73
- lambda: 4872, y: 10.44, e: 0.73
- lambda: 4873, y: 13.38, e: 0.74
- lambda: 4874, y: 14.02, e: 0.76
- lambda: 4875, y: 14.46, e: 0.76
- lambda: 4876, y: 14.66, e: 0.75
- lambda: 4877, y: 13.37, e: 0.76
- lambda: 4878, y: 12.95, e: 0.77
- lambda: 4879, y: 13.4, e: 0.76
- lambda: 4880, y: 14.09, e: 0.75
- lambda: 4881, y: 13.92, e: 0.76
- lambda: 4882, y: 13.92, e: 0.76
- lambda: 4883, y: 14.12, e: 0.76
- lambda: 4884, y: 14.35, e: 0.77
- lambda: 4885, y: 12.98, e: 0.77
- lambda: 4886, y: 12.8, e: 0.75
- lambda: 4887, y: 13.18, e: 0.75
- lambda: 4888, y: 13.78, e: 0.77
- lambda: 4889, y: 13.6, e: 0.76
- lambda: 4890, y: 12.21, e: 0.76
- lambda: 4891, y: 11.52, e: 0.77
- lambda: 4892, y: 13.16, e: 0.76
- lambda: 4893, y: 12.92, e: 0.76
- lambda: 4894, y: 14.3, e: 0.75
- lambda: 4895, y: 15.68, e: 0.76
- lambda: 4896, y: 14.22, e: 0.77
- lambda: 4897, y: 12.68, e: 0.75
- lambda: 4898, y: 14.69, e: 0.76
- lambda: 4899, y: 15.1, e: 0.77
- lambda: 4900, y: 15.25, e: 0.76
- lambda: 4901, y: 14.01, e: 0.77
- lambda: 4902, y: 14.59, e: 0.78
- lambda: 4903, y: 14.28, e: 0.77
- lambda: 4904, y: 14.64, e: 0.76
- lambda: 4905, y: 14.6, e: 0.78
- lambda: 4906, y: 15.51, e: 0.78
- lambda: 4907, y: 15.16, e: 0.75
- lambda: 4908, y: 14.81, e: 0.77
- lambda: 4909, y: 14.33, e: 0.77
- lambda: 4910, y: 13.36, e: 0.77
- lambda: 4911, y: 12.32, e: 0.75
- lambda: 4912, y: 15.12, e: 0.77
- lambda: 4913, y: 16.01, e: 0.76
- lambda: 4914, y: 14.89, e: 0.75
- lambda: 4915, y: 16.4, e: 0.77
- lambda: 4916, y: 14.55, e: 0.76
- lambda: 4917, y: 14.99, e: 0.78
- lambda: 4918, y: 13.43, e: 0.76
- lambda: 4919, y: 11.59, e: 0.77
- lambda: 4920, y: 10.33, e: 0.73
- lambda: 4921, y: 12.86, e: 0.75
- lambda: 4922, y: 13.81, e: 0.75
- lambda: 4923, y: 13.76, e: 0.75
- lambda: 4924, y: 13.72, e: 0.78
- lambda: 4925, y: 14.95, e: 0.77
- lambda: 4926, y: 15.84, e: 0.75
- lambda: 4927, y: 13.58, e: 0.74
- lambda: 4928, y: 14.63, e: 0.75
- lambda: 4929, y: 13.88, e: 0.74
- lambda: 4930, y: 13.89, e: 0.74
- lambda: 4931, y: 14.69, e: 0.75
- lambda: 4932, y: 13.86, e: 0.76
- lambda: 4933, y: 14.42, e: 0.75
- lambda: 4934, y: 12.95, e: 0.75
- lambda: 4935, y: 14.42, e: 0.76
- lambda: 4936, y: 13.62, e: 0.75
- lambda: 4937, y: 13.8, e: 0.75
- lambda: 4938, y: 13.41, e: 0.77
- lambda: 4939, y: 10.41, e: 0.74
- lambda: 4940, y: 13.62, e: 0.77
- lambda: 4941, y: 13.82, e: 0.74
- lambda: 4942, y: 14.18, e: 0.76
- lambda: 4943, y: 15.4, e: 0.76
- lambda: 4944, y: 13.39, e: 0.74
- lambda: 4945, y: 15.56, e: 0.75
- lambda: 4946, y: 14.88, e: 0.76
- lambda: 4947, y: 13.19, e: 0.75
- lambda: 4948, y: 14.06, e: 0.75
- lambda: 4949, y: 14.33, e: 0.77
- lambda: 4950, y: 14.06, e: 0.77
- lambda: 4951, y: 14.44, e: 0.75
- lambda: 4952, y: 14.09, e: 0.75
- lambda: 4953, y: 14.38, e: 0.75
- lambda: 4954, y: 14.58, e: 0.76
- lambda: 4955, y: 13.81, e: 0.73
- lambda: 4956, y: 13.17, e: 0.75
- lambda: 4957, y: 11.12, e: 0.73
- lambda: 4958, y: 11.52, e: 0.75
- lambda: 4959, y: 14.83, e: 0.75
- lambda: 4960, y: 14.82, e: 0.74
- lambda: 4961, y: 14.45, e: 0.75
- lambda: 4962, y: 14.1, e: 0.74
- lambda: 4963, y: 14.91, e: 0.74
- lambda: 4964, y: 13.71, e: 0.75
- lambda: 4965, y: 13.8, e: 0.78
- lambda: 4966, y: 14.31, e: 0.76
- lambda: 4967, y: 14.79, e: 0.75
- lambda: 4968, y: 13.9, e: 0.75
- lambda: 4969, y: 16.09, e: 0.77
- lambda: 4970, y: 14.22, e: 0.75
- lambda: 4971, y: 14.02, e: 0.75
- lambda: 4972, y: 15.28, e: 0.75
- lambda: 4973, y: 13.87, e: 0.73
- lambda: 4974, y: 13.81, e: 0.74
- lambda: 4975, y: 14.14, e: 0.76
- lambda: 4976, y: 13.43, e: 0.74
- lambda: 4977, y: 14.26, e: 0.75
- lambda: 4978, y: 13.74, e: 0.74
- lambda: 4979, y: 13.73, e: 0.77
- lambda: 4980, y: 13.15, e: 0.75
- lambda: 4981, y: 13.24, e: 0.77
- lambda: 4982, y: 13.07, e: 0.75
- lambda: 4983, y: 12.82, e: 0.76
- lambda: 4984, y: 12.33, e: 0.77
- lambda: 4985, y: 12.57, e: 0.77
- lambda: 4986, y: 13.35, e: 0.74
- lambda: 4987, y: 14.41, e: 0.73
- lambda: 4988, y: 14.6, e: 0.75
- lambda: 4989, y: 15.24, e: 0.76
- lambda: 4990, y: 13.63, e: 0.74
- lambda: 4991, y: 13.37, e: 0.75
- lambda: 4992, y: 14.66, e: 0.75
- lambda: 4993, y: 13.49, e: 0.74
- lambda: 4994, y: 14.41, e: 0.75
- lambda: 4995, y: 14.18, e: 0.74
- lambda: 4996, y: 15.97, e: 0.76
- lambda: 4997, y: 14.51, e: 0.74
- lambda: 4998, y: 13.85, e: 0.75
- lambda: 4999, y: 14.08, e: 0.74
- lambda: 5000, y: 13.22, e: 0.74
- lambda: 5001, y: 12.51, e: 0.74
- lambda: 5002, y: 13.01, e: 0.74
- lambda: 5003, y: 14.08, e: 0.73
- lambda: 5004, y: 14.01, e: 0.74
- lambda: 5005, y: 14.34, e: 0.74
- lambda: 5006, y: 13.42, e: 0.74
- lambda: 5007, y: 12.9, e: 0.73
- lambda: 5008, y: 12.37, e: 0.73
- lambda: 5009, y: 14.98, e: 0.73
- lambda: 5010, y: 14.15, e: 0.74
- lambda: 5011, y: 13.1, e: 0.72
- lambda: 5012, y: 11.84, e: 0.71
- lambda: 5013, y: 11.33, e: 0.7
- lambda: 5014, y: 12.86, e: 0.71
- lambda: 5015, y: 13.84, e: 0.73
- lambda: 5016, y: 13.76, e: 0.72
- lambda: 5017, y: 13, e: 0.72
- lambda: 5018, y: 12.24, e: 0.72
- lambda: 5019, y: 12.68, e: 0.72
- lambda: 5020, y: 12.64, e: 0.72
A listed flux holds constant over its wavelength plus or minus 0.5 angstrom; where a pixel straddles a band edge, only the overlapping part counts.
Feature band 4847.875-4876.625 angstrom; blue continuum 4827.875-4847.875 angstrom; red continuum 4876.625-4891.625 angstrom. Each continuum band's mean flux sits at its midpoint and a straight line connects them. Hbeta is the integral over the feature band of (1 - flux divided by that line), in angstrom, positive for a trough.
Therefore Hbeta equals 1.7 angstrom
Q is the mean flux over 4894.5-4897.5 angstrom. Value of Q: 14.2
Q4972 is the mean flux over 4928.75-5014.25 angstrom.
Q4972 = 13.8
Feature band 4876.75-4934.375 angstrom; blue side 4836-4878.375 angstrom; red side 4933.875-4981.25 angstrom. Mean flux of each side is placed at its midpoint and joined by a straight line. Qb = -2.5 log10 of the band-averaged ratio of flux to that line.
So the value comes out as -0.03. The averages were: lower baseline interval 13.3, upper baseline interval 13.9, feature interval 14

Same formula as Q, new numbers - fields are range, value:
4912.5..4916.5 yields 15.5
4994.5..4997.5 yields 14.9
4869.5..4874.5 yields 12.3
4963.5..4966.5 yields 13.9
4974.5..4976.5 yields 13.8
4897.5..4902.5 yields 14.7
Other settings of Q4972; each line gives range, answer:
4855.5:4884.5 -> 12.9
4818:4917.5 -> 13.8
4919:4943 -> 13.7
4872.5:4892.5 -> 13.5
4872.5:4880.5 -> 13.8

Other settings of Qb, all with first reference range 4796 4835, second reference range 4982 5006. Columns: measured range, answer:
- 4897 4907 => -0.04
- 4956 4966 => 0.02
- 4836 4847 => 0.00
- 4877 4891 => 0.06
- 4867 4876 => 0.09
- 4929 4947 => 0.01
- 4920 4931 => 0.01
